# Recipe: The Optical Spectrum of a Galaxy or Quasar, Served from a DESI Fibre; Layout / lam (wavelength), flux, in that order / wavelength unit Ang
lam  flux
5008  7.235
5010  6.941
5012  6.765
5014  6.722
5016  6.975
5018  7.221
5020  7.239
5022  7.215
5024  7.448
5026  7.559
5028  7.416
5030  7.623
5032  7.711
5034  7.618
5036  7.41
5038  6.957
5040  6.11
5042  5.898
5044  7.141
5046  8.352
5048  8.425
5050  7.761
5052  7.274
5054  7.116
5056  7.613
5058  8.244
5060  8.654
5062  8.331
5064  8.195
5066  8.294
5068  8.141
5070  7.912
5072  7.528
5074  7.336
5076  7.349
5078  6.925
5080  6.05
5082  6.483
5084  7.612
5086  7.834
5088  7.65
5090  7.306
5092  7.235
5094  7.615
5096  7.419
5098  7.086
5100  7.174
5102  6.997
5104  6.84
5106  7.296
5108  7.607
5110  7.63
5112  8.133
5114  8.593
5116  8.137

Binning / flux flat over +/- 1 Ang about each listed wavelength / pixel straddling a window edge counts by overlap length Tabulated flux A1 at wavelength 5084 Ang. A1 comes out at 7.612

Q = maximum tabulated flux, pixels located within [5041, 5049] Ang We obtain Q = 8.425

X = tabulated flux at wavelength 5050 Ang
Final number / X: 7.761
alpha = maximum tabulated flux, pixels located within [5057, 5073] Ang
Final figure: 8.654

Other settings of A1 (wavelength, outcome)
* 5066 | 8.294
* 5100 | 7.174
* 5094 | 7.615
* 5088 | 7.65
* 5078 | 6.925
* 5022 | 7.215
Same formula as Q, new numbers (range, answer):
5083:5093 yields 7.834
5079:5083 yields 6.483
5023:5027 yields 7.559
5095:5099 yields 7.419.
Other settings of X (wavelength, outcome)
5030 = 7.623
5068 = 8.141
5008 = 7.235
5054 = 7.116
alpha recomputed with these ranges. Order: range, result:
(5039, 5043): 6.11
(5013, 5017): 6.975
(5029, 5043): 7.711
